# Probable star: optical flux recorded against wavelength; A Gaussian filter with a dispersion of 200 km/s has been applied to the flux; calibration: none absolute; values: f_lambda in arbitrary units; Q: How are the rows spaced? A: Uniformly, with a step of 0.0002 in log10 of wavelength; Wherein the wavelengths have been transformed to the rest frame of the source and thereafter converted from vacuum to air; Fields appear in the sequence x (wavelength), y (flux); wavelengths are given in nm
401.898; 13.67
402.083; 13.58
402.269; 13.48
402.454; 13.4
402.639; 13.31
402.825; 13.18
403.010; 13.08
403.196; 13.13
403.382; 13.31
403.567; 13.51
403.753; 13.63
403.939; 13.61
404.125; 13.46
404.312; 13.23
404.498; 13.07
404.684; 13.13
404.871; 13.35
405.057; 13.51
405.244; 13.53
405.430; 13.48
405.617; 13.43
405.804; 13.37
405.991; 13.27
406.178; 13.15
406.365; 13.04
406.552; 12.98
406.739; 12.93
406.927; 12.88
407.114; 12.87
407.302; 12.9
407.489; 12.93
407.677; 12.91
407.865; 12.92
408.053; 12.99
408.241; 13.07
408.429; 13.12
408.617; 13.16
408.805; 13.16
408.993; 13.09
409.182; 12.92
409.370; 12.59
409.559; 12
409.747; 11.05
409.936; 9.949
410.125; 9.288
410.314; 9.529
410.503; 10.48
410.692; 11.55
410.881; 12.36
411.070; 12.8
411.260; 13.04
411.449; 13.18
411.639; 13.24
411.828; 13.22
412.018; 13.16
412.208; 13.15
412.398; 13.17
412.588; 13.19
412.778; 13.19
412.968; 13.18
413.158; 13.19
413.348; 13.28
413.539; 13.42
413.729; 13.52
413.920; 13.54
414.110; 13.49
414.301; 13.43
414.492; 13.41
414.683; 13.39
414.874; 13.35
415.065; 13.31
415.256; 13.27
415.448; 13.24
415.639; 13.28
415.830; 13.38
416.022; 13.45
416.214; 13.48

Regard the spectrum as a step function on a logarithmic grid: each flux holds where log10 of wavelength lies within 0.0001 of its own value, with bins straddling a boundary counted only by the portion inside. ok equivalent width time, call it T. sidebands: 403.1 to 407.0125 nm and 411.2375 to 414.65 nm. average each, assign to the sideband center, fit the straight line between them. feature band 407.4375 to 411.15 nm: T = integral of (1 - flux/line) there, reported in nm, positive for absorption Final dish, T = 0.34 nm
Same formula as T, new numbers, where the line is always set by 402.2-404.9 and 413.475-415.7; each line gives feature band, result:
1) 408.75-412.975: 0.35 nm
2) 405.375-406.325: 0.00 nm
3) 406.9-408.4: 0.05 nm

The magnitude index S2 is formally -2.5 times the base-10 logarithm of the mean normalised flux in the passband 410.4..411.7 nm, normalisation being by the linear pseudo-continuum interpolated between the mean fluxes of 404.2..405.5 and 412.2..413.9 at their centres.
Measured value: 0.08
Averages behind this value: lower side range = 13.3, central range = 12.3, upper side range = 13.3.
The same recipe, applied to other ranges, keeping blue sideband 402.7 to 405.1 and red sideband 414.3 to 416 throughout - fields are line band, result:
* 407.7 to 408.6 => 0.02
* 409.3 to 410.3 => 0.23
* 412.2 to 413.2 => 0.01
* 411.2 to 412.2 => 0.01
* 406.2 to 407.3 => 0.03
